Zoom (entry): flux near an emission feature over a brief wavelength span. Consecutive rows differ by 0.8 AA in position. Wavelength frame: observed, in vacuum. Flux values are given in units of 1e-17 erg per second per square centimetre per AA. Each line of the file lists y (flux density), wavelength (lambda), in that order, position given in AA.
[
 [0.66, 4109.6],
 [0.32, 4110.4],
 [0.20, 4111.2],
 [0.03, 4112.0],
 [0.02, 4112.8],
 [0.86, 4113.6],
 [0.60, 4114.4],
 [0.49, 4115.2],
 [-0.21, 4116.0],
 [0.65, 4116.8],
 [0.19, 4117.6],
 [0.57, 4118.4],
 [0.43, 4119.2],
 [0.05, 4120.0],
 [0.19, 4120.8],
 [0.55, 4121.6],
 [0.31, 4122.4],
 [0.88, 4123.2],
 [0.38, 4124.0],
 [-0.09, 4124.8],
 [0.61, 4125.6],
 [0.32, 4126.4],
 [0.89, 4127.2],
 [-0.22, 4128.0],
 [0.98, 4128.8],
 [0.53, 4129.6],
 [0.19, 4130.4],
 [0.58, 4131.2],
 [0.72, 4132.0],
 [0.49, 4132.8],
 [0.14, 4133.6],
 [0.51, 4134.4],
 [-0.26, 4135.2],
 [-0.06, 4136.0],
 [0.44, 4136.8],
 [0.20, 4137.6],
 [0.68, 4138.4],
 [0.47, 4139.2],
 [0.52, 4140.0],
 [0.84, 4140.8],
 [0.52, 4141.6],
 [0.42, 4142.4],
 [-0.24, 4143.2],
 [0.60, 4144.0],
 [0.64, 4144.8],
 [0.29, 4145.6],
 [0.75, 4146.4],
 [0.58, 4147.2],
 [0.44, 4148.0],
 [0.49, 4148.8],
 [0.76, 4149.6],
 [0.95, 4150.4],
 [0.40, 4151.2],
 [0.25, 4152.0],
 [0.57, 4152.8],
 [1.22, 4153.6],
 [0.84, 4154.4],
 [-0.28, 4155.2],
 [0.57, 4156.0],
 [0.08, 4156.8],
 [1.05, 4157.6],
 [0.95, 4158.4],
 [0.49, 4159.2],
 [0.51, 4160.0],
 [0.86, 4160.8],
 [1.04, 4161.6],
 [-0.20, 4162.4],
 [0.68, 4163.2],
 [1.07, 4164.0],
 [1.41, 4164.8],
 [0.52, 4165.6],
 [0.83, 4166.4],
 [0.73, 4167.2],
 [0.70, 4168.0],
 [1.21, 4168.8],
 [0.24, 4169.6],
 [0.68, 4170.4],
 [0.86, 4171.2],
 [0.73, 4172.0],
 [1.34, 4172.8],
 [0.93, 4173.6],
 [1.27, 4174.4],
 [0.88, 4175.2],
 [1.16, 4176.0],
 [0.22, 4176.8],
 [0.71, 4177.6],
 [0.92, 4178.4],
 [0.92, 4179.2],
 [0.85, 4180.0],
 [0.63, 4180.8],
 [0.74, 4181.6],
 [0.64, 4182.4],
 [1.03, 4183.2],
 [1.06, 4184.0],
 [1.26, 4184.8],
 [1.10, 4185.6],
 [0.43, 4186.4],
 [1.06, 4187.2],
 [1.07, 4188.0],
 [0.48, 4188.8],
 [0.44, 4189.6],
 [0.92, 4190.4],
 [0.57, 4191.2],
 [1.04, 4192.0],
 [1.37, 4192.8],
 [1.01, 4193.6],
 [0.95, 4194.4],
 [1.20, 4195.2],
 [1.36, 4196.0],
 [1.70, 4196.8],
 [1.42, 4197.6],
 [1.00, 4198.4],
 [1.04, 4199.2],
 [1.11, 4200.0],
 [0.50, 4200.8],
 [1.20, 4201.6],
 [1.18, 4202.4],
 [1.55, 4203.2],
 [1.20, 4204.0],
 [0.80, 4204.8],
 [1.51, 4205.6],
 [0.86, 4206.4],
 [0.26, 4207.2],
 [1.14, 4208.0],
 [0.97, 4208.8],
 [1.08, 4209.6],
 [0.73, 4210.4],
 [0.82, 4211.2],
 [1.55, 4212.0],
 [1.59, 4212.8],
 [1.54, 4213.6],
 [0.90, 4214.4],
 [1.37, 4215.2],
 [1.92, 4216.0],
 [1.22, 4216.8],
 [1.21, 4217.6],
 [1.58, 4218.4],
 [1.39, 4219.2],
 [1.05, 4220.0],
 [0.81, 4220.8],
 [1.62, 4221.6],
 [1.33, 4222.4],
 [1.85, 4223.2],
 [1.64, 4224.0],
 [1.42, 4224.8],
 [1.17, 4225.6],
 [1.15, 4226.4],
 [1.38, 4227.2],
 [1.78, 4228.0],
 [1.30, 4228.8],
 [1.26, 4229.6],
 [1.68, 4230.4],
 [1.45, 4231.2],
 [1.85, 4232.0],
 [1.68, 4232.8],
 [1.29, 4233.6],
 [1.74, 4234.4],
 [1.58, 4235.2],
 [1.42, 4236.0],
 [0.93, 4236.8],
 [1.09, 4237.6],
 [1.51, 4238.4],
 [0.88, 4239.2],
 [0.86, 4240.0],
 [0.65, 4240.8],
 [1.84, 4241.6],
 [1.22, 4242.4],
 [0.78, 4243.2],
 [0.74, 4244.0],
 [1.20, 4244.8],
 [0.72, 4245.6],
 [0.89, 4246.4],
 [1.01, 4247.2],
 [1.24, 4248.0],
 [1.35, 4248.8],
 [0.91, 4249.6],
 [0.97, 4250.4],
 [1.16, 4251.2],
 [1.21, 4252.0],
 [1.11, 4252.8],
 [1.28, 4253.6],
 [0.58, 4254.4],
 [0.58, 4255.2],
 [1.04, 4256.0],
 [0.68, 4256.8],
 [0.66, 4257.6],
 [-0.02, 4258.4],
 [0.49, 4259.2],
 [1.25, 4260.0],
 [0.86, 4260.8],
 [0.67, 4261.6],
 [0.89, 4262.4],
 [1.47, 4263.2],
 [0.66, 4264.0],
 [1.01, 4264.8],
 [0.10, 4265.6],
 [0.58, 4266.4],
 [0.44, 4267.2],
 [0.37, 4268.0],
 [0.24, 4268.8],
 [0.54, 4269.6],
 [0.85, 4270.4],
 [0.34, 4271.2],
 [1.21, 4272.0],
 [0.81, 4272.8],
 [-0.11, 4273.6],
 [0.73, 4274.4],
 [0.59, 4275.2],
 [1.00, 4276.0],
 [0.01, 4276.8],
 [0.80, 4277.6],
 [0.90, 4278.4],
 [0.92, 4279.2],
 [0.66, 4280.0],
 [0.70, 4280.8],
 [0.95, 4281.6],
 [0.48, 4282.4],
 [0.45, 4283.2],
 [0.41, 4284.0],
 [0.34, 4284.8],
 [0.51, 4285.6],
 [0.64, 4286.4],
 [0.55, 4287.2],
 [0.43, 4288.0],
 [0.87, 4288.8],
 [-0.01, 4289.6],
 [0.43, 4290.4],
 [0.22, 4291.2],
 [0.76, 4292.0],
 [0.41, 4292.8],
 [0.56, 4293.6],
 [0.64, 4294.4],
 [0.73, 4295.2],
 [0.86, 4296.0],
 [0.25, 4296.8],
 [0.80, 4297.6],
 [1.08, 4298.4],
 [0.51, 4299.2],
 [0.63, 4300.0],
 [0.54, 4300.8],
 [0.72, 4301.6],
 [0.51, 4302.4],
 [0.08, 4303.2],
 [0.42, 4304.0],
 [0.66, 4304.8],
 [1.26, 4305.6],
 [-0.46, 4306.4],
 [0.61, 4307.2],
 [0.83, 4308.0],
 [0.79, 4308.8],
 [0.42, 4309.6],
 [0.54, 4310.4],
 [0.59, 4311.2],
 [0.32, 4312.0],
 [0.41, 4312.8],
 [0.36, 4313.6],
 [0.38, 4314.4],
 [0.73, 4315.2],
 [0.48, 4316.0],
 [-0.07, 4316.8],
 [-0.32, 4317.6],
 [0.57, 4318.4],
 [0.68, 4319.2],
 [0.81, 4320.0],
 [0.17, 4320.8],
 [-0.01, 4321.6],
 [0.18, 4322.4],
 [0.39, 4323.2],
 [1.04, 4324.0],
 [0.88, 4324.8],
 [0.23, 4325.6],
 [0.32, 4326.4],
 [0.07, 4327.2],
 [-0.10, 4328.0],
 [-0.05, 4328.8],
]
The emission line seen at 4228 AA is C IV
